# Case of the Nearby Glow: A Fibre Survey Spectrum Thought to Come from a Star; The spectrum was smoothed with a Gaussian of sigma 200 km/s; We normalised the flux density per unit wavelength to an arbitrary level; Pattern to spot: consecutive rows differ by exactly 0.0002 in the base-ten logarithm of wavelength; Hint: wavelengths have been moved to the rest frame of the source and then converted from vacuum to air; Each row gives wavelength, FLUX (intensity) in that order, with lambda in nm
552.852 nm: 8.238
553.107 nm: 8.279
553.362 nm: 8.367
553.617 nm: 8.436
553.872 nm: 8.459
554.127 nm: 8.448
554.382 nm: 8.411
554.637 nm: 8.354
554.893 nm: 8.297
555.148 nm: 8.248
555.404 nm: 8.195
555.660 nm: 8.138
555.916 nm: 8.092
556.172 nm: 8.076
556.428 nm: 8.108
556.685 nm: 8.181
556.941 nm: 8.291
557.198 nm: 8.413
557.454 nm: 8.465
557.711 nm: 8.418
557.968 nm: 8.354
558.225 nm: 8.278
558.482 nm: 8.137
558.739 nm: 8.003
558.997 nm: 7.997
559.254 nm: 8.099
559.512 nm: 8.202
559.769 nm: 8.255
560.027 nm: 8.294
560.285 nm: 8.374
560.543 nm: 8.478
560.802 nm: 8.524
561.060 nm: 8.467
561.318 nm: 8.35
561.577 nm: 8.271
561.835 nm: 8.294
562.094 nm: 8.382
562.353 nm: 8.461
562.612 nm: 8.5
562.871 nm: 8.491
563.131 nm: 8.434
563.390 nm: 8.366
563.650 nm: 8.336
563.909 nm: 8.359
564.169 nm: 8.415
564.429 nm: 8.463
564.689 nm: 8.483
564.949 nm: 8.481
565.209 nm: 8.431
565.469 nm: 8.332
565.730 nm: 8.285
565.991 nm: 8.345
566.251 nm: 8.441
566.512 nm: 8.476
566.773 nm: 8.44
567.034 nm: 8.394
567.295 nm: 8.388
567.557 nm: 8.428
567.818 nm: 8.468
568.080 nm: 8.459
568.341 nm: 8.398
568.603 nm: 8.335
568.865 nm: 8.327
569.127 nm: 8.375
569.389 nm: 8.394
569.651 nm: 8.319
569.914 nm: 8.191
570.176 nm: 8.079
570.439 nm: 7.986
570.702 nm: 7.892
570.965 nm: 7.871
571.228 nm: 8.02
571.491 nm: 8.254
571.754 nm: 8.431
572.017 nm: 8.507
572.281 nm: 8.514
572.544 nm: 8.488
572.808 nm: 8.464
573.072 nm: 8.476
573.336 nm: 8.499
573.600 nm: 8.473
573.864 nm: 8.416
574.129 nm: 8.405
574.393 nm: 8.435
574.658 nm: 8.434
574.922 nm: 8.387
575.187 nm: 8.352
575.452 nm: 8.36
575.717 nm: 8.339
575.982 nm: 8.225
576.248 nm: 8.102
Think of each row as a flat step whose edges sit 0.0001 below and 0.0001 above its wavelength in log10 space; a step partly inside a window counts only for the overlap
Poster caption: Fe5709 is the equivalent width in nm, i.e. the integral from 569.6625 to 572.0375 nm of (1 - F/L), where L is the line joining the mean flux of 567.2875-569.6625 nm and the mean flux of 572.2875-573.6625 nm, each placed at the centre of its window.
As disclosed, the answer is 0.09 nm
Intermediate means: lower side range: 8.39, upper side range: 8.48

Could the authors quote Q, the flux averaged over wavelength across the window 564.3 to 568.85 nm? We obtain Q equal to 8.41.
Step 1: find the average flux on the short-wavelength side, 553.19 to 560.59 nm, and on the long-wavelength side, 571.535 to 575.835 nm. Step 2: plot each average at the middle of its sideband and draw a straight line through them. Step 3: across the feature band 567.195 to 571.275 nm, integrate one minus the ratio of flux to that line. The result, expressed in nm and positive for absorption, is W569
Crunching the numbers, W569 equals 0.069 nm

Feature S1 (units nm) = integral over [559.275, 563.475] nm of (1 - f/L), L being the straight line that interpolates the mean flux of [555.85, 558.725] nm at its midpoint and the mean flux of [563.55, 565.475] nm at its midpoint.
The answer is -0.01 nm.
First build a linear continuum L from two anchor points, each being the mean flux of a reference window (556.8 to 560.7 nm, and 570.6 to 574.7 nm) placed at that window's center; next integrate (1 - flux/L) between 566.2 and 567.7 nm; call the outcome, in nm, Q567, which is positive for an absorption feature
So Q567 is -0.02 nm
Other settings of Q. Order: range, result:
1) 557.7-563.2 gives 8.32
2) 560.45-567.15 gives 8.41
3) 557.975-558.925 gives 8.16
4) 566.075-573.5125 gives 8.33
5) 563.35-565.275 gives 8.42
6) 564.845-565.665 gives 8.4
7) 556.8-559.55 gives 8.24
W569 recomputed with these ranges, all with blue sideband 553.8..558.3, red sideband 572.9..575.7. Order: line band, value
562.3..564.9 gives -0.03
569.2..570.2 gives 0.01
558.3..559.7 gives 0.04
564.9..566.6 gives -0.01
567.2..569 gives -0.01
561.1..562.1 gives 0.00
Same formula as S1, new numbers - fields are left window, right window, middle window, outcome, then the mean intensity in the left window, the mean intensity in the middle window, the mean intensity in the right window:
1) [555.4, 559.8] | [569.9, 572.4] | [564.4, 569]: -0.13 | 8.21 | 8.41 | 8.17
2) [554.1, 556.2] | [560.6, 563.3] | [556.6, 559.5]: 0.03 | 8.25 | 8.24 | 8.42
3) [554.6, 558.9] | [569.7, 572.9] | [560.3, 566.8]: -0.14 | 8.23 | 8.41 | 8.22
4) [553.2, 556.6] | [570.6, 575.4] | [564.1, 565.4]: -0.02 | 8.28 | 8.45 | 8.35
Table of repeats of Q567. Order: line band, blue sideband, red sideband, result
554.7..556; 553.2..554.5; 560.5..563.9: 0.03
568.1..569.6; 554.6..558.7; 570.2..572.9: -0.02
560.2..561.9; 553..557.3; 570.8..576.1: -0.02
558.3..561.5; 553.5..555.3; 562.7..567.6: 0.05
